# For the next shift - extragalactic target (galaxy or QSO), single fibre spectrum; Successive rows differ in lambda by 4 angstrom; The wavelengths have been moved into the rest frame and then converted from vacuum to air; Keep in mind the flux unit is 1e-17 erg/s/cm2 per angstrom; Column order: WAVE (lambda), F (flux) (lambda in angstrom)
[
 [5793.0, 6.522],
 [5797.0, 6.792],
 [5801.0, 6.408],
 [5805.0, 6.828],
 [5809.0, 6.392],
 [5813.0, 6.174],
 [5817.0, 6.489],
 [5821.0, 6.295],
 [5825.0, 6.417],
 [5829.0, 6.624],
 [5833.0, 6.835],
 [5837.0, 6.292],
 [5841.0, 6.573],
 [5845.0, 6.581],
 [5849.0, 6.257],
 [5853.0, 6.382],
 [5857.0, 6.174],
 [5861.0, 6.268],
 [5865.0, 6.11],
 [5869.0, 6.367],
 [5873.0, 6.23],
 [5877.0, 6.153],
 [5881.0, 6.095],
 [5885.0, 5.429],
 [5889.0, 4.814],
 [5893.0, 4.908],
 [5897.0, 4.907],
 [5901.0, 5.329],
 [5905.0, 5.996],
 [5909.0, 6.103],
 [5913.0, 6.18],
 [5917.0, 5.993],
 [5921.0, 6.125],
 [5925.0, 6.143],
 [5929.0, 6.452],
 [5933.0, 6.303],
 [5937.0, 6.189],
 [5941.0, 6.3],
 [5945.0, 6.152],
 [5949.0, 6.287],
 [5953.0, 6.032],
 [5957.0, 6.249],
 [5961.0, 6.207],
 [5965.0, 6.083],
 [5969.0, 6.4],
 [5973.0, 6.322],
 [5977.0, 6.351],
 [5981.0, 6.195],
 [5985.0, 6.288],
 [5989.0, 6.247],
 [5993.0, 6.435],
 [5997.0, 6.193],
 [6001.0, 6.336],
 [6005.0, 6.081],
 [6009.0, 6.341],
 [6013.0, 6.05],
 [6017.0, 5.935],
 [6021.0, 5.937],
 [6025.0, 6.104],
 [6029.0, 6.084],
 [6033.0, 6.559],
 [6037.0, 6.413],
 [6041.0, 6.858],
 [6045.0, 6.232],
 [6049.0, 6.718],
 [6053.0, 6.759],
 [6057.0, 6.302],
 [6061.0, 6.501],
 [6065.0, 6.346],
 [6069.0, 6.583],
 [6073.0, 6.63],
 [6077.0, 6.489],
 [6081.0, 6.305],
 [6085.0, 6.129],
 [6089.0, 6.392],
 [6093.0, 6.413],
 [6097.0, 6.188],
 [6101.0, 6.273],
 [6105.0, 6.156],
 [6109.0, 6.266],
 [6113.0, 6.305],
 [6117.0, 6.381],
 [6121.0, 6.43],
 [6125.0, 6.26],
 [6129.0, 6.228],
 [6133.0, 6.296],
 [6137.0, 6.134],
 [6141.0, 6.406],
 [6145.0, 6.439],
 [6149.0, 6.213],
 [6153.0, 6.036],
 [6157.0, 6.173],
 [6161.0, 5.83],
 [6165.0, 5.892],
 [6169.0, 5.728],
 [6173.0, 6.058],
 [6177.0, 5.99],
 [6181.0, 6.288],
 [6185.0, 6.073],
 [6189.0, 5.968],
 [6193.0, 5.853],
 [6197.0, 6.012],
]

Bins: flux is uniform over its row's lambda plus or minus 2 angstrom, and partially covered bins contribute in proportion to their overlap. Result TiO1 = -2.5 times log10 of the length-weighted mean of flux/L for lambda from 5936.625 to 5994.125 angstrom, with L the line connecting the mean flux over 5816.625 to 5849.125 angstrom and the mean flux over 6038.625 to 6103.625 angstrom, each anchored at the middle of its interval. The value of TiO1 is 0.04 mag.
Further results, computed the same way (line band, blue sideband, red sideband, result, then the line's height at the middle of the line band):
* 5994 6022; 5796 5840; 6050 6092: 0.055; 6.46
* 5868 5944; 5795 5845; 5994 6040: 0.086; 6.38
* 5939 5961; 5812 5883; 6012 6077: 0.029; 6.37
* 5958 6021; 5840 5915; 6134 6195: -0.042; 5.99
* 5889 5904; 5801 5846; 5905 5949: 0.230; 6.28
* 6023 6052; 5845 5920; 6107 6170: -0.062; 6.08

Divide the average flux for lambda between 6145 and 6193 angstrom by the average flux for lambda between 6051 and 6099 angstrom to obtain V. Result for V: 0.94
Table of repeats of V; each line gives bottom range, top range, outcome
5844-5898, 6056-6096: 1.08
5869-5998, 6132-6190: 1.01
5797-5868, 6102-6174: 0.96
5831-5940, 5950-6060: 1.04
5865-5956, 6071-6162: 1.06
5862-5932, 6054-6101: 1.09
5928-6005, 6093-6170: 0.99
